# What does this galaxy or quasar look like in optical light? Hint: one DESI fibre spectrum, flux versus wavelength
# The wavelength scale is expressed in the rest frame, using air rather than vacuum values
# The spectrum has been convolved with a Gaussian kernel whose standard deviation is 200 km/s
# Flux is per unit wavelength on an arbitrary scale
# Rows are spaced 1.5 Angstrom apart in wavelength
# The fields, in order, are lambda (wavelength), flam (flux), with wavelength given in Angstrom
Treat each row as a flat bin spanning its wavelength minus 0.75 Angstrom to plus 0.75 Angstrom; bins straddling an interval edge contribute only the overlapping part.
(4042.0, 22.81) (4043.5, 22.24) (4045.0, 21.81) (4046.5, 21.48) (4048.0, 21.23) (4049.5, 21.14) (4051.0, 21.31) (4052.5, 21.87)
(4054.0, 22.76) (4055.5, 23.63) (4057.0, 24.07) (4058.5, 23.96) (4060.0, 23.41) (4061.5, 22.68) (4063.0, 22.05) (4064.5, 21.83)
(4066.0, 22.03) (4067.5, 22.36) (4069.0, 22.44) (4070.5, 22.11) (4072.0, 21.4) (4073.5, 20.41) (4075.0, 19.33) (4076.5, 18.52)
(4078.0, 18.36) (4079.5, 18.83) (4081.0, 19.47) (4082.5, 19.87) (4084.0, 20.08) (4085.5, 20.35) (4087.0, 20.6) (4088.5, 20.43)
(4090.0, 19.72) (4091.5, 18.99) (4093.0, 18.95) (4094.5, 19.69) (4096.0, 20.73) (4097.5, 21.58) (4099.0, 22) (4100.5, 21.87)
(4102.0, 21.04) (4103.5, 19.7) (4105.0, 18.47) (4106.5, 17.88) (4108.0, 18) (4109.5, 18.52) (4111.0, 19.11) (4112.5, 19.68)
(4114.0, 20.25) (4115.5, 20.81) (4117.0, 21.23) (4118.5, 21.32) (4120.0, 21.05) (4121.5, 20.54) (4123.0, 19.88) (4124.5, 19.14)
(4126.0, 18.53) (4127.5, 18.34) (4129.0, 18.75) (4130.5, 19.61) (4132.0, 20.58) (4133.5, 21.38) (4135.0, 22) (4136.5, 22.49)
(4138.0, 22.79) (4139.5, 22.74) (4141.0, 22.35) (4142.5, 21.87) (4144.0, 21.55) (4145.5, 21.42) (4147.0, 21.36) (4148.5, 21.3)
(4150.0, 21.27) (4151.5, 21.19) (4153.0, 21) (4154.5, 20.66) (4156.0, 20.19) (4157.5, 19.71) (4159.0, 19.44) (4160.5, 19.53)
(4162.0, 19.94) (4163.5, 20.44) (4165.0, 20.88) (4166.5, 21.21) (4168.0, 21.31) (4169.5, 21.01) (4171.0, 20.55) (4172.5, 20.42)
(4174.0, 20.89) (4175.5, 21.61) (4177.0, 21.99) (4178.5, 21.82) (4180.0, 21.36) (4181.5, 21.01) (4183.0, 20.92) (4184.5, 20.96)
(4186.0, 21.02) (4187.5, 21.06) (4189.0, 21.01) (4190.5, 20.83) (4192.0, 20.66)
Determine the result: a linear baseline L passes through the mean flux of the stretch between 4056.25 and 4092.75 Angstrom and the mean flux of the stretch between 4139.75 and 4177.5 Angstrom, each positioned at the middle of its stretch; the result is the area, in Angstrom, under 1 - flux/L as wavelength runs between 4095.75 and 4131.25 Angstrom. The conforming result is 1.76 Angstrom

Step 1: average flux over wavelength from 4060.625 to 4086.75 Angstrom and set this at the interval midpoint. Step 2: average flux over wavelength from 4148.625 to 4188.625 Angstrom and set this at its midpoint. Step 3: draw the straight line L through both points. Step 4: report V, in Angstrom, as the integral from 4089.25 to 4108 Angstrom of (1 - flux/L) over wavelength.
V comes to 0.7 Angstrom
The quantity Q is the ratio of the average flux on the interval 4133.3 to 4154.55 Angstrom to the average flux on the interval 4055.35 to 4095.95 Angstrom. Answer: 1.0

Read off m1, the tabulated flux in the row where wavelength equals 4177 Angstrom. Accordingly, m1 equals 21.99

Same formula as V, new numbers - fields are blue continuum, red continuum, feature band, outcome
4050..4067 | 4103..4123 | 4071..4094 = 1.8 Angstrom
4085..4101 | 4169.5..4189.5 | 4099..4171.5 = 0.9 Angstrom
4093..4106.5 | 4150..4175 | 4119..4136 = 0.4 Angstrom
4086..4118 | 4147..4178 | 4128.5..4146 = -0.9 Angstrom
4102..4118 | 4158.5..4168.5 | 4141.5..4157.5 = -0.8 Angstrom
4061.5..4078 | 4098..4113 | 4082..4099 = 0.1 Angstrom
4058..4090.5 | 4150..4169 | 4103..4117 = 1.0 Angstrom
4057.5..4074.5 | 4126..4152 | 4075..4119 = 3.9 Angstrom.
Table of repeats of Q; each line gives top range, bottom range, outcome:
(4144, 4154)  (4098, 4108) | 1.06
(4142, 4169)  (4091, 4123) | 1.04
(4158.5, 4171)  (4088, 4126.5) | 1.03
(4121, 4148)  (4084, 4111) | 1.05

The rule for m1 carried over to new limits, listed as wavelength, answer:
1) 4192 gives 20.66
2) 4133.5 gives 21.38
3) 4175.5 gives 21.61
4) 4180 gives 21.36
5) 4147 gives 21.36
